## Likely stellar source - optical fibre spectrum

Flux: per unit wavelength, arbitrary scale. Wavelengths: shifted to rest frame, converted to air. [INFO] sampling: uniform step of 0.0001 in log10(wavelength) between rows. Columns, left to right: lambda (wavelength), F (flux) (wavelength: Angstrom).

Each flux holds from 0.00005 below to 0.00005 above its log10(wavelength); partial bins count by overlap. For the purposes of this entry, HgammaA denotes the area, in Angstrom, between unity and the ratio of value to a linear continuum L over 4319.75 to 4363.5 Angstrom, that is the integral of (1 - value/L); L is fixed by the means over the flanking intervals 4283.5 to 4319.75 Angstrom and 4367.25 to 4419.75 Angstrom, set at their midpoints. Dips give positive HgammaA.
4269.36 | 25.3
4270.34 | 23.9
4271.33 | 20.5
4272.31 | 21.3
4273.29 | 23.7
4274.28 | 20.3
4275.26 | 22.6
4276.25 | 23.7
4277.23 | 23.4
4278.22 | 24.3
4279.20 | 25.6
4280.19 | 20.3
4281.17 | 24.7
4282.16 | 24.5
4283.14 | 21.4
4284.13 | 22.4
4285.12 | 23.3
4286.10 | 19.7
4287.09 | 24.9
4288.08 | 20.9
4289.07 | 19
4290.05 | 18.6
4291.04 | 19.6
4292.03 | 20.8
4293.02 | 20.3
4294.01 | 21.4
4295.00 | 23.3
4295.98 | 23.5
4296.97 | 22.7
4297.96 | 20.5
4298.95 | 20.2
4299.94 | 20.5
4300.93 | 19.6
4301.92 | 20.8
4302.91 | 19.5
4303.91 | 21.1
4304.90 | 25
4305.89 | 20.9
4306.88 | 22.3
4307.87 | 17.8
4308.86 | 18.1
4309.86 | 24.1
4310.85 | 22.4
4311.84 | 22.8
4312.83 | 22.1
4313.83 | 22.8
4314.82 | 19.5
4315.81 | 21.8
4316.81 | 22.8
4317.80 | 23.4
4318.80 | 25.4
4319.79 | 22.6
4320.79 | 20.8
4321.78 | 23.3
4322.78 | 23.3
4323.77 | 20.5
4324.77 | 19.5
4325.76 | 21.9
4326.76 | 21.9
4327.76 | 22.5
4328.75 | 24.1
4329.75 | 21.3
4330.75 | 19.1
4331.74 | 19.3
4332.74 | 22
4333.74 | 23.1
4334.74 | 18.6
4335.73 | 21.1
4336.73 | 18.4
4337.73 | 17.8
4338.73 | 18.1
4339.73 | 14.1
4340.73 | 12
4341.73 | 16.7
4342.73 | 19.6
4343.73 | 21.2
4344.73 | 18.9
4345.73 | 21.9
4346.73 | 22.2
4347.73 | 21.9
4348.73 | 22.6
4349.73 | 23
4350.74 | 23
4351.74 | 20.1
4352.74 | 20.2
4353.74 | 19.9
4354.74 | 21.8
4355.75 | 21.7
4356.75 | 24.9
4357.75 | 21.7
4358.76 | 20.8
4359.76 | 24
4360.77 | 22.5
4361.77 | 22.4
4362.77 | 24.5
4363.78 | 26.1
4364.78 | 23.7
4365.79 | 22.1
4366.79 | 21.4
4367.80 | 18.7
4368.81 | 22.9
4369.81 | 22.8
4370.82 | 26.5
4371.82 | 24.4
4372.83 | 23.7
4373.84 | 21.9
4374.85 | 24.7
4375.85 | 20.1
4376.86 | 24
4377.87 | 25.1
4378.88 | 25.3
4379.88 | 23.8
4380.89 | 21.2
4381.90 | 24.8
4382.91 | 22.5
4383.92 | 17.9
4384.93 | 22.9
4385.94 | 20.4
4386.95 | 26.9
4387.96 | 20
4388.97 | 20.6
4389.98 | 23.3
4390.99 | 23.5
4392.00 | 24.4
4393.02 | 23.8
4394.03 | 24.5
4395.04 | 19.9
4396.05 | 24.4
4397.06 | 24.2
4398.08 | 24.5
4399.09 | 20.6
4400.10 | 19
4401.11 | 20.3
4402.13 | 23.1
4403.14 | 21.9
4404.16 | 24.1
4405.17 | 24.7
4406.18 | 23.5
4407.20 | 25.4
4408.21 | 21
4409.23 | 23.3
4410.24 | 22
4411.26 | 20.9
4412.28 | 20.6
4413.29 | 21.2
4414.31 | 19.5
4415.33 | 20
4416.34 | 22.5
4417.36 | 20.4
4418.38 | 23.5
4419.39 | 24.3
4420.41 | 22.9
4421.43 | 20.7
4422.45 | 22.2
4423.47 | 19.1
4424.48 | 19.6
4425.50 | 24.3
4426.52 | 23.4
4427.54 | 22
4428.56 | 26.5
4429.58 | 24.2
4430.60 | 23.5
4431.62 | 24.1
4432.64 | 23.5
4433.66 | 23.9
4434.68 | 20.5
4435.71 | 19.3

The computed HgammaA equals 2.08 Angstrom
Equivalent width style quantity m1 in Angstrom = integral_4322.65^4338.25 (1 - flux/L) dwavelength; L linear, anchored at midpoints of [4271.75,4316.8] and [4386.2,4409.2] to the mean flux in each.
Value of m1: 0.9 Angstrom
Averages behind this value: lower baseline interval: 21.7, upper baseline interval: 22.9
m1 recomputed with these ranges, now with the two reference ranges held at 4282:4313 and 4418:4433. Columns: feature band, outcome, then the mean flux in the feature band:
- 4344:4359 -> 0.2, 21.6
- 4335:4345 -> 1.9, 17.8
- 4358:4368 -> -0.3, 22.7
